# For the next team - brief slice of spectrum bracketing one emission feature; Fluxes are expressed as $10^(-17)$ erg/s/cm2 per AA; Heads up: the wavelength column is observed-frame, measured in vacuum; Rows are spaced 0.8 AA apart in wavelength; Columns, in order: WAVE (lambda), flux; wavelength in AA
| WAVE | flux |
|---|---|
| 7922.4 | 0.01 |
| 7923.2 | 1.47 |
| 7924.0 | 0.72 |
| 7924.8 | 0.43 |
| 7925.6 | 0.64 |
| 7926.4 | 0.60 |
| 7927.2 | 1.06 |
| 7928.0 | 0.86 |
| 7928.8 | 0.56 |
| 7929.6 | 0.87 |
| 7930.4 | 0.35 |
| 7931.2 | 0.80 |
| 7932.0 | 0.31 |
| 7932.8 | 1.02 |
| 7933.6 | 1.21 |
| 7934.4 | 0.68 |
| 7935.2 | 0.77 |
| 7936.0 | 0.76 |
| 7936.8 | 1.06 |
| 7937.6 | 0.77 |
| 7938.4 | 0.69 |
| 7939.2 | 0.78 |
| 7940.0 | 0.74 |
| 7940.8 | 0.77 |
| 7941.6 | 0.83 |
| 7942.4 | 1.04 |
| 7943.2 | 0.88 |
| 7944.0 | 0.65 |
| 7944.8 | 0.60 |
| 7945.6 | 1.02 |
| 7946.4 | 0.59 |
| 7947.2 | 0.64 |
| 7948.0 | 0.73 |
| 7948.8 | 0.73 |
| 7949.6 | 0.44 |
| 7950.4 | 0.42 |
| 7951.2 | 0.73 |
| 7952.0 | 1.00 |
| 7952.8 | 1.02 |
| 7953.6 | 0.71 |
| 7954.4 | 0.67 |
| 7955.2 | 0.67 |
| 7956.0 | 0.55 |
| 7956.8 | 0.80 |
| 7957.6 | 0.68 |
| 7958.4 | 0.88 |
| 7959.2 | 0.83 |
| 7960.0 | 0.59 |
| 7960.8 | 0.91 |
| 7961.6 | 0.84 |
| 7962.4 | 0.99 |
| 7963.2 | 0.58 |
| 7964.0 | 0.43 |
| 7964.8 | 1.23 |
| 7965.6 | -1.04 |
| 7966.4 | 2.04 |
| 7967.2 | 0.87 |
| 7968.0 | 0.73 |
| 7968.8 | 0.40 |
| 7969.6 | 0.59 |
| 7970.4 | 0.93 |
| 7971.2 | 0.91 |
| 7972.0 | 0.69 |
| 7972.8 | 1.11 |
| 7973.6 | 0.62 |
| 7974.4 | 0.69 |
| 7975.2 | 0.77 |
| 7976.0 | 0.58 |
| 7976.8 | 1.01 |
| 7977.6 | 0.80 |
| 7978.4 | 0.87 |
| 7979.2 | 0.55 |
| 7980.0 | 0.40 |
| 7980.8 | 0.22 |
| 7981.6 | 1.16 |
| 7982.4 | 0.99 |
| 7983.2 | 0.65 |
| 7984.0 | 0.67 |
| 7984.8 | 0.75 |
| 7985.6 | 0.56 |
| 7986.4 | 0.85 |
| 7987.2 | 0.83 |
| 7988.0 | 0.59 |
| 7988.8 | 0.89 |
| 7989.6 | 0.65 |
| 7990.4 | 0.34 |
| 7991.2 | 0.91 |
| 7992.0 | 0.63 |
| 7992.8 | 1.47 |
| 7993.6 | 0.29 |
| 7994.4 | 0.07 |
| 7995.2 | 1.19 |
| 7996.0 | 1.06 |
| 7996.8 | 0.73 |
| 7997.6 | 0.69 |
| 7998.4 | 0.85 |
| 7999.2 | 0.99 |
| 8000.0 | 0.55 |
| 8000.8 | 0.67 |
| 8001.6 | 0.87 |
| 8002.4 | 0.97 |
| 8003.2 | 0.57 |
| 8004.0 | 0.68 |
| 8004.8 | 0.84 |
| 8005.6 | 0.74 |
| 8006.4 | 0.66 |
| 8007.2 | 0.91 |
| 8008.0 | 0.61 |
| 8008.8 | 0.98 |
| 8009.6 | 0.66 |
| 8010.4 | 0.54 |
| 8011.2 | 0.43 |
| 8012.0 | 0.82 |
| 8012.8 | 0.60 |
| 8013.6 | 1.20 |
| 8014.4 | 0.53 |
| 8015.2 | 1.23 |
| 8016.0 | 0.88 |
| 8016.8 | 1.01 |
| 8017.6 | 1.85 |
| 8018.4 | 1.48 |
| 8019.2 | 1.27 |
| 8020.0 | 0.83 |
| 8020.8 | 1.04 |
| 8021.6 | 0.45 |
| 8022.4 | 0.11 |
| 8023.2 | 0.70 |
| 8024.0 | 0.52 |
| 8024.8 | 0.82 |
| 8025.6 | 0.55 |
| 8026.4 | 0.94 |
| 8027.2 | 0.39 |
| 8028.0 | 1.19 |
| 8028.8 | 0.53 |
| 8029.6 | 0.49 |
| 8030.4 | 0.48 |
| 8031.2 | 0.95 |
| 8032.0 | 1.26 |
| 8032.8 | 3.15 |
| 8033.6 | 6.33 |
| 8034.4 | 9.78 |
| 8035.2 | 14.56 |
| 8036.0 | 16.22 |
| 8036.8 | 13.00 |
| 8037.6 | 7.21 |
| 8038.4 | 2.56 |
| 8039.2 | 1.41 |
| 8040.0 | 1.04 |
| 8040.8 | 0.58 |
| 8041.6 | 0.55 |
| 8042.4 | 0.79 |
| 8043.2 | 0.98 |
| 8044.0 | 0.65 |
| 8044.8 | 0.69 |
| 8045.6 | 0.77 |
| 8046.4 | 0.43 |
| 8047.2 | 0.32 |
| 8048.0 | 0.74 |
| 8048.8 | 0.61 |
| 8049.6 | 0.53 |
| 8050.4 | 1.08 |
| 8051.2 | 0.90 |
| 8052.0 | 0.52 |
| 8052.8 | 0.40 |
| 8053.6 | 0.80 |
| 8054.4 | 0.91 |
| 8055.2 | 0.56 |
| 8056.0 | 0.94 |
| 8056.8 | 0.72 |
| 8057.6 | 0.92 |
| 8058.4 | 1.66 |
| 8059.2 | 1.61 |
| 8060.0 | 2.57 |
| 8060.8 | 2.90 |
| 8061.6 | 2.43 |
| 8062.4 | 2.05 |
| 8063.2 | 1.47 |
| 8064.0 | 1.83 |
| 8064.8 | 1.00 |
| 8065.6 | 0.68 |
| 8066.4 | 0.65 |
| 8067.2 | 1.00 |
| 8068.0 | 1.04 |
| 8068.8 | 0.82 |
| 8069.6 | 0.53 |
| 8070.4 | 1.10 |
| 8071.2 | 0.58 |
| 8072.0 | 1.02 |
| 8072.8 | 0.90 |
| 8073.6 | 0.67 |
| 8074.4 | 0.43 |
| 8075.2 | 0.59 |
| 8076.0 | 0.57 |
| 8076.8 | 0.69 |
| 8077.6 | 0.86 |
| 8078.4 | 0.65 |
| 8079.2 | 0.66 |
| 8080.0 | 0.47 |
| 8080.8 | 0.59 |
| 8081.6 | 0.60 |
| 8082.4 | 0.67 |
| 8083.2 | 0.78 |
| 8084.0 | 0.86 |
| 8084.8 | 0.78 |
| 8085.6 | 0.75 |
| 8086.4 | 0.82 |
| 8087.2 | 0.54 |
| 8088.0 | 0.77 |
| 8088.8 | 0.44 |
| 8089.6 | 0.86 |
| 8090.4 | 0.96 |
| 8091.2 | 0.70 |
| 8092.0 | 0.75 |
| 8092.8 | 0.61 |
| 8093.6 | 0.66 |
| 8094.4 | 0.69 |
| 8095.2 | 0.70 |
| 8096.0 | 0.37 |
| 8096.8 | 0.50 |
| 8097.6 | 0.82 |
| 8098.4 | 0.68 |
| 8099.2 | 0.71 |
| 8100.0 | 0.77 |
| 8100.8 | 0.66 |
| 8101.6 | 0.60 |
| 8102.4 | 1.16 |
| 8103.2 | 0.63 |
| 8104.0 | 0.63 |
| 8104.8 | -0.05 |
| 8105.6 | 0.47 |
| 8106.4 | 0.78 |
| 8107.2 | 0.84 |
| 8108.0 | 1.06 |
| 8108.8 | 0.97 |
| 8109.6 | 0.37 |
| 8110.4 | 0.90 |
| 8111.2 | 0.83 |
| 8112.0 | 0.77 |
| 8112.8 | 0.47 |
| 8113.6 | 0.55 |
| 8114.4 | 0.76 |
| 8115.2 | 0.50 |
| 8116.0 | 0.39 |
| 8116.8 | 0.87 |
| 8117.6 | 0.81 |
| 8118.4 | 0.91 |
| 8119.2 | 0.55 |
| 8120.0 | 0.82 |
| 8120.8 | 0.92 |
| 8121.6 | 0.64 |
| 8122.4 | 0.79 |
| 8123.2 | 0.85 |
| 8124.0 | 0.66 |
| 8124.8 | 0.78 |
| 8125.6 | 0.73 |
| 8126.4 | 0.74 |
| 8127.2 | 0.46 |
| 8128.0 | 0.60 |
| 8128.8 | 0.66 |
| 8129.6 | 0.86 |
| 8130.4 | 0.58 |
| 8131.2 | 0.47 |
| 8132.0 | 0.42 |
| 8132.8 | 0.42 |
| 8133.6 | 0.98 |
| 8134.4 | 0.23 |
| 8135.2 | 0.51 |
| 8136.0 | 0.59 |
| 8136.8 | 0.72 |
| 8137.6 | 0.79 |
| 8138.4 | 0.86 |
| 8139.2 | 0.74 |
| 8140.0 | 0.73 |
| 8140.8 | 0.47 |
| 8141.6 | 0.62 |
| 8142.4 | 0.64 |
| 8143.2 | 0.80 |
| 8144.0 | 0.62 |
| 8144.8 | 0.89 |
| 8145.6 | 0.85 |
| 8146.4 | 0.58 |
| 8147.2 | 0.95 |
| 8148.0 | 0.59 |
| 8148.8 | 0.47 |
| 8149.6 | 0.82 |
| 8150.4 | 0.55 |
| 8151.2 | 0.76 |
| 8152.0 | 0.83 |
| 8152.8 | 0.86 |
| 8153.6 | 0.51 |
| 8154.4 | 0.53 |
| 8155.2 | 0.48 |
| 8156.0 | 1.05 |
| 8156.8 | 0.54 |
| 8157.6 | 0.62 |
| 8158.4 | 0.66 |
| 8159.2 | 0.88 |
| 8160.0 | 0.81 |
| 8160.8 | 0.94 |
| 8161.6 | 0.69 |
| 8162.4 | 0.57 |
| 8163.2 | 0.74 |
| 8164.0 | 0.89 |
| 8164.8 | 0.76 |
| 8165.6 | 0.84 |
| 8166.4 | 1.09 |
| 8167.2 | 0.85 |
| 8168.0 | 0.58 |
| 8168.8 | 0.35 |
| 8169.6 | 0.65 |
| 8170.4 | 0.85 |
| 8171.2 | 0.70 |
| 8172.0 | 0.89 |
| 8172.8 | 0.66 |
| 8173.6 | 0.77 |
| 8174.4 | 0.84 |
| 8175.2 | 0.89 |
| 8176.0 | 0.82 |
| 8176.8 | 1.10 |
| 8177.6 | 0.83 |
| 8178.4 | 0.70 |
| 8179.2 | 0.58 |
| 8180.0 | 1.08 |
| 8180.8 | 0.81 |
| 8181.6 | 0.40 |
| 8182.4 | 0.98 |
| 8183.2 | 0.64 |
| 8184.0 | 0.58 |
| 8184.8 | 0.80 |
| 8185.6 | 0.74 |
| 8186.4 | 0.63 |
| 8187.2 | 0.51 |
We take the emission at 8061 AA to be [N II] 6583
